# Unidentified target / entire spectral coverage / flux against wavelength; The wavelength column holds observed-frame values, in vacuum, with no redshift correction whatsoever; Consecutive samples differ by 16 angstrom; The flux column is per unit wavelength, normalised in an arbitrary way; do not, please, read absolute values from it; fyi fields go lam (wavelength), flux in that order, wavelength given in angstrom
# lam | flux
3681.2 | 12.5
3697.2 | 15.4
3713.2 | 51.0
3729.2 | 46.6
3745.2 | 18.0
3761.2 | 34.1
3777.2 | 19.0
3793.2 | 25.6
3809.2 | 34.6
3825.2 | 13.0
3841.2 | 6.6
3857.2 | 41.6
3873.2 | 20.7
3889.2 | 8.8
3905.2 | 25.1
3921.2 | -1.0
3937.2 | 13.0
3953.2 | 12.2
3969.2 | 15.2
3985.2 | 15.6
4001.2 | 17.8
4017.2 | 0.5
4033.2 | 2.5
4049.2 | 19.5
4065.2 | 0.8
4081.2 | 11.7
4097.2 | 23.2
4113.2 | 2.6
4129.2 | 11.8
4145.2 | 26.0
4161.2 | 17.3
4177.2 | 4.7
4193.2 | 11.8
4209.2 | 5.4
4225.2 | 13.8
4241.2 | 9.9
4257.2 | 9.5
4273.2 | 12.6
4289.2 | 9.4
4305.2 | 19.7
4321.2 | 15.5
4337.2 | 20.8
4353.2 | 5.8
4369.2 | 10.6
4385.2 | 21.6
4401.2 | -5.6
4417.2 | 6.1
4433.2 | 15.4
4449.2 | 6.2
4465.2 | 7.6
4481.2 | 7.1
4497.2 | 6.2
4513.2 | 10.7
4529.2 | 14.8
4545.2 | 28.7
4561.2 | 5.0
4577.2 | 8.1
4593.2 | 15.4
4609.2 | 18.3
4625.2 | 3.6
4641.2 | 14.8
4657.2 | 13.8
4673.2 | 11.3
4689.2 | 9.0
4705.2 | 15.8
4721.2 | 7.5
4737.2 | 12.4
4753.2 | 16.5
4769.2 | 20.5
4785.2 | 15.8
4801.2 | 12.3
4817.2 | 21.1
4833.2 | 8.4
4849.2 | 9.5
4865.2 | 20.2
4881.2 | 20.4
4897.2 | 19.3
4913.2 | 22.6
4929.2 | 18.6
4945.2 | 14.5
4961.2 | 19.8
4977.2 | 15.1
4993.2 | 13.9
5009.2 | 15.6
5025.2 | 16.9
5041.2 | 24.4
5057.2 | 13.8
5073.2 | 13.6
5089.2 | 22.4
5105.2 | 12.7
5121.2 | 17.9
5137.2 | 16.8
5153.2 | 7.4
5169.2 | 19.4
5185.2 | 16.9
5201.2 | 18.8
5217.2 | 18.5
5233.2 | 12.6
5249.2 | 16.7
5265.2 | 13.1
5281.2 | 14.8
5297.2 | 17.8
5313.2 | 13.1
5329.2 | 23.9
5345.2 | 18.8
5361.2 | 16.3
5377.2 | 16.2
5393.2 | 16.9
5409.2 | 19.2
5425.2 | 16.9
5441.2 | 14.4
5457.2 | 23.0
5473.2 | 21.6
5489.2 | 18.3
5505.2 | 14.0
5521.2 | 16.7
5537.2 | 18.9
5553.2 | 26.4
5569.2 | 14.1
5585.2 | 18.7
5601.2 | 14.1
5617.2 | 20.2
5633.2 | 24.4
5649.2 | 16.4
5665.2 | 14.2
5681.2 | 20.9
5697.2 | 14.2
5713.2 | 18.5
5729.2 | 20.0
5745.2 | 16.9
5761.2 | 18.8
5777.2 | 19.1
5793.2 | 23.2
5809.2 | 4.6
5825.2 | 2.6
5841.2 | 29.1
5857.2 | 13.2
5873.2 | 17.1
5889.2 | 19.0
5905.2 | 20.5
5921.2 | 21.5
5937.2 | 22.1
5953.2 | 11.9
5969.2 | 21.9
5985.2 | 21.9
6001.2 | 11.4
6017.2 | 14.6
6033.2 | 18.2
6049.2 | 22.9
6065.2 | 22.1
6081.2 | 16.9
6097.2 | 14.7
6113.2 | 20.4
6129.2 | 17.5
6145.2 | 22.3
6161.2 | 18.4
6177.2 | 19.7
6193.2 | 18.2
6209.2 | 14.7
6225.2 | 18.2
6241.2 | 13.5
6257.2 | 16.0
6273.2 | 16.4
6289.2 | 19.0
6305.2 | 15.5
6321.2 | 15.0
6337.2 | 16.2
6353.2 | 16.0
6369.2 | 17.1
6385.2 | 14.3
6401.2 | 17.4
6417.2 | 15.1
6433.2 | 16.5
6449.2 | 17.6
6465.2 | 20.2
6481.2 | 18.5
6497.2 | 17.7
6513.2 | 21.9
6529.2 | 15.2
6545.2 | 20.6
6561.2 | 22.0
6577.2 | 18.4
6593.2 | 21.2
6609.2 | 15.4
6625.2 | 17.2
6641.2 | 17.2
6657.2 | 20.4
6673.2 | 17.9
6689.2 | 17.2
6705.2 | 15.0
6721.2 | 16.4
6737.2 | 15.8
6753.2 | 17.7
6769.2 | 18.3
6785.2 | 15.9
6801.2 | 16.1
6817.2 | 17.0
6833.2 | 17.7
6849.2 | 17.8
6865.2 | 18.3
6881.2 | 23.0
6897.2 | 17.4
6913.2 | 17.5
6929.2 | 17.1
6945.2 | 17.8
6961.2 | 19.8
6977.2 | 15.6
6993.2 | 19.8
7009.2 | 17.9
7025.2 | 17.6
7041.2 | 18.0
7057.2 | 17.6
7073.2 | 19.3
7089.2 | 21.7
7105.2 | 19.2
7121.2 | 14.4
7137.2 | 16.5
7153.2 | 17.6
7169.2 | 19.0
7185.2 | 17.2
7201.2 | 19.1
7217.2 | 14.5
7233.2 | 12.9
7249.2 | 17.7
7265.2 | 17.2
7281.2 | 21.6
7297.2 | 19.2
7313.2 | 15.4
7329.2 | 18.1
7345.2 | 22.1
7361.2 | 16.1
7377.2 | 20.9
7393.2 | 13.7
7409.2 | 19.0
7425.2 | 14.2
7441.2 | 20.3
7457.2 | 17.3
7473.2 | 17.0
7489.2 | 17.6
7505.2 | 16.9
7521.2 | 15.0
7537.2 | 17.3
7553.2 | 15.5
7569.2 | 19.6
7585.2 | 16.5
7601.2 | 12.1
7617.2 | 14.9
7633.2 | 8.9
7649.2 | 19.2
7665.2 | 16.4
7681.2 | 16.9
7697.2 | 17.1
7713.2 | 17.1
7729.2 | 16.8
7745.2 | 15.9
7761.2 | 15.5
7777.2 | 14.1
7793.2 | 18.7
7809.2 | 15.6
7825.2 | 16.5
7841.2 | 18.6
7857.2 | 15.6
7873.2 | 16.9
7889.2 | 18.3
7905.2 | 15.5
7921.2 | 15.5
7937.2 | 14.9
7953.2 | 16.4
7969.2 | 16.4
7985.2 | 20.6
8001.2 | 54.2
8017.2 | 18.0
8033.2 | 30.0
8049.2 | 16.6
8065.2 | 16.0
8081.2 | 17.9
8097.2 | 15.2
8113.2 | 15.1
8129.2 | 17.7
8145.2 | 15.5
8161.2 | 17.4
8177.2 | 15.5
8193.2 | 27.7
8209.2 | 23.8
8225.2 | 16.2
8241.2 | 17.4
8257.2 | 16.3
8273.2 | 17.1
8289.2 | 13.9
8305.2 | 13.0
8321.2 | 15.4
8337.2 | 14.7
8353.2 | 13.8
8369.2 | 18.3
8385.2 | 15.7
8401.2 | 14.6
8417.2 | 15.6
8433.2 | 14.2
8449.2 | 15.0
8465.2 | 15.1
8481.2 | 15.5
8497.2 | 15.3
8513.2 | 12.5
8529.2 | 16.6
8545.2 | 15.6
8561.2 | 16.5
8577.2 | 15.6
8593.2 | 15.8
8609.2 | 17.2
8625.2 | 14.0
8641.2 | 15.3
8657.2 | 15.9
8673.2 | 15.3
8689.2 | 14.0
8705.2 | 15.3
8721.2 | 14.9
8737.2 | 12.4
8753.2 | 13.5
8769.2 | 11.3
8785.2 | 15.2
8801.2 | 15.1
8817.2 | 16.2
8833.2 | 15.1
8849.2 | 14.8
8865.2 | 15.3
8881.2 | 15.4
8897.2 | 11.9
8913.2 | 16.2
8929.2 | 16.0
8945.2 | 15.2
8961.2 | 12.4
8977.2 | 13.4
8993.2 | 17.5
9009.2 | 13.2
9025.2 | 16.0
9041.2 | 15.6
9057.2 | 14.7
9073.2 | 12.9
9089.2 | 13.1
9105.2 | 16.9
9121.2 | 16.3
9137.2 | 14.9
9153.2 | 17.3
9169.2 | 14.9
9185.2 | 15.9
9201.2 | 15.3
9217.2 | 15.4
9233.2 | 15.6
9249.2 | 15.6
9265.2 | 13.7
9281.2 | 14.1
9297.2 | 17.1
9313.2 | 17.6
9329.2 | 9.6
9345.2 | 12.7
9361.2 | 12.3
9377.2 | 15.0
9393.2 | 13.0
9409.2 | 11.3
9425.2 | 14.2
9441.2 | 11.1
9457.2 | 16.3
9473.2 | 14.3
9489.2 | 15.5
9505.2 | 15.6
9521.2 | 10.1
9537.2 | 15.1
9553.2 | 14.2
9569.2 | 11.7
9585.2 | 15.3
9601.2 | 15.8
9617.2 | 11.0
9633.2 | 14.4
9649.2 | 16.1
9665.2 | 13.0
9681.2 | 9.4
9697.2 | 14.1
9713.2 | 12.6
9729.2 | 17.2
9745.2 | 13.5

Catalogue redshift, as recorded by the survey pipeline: 0.22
